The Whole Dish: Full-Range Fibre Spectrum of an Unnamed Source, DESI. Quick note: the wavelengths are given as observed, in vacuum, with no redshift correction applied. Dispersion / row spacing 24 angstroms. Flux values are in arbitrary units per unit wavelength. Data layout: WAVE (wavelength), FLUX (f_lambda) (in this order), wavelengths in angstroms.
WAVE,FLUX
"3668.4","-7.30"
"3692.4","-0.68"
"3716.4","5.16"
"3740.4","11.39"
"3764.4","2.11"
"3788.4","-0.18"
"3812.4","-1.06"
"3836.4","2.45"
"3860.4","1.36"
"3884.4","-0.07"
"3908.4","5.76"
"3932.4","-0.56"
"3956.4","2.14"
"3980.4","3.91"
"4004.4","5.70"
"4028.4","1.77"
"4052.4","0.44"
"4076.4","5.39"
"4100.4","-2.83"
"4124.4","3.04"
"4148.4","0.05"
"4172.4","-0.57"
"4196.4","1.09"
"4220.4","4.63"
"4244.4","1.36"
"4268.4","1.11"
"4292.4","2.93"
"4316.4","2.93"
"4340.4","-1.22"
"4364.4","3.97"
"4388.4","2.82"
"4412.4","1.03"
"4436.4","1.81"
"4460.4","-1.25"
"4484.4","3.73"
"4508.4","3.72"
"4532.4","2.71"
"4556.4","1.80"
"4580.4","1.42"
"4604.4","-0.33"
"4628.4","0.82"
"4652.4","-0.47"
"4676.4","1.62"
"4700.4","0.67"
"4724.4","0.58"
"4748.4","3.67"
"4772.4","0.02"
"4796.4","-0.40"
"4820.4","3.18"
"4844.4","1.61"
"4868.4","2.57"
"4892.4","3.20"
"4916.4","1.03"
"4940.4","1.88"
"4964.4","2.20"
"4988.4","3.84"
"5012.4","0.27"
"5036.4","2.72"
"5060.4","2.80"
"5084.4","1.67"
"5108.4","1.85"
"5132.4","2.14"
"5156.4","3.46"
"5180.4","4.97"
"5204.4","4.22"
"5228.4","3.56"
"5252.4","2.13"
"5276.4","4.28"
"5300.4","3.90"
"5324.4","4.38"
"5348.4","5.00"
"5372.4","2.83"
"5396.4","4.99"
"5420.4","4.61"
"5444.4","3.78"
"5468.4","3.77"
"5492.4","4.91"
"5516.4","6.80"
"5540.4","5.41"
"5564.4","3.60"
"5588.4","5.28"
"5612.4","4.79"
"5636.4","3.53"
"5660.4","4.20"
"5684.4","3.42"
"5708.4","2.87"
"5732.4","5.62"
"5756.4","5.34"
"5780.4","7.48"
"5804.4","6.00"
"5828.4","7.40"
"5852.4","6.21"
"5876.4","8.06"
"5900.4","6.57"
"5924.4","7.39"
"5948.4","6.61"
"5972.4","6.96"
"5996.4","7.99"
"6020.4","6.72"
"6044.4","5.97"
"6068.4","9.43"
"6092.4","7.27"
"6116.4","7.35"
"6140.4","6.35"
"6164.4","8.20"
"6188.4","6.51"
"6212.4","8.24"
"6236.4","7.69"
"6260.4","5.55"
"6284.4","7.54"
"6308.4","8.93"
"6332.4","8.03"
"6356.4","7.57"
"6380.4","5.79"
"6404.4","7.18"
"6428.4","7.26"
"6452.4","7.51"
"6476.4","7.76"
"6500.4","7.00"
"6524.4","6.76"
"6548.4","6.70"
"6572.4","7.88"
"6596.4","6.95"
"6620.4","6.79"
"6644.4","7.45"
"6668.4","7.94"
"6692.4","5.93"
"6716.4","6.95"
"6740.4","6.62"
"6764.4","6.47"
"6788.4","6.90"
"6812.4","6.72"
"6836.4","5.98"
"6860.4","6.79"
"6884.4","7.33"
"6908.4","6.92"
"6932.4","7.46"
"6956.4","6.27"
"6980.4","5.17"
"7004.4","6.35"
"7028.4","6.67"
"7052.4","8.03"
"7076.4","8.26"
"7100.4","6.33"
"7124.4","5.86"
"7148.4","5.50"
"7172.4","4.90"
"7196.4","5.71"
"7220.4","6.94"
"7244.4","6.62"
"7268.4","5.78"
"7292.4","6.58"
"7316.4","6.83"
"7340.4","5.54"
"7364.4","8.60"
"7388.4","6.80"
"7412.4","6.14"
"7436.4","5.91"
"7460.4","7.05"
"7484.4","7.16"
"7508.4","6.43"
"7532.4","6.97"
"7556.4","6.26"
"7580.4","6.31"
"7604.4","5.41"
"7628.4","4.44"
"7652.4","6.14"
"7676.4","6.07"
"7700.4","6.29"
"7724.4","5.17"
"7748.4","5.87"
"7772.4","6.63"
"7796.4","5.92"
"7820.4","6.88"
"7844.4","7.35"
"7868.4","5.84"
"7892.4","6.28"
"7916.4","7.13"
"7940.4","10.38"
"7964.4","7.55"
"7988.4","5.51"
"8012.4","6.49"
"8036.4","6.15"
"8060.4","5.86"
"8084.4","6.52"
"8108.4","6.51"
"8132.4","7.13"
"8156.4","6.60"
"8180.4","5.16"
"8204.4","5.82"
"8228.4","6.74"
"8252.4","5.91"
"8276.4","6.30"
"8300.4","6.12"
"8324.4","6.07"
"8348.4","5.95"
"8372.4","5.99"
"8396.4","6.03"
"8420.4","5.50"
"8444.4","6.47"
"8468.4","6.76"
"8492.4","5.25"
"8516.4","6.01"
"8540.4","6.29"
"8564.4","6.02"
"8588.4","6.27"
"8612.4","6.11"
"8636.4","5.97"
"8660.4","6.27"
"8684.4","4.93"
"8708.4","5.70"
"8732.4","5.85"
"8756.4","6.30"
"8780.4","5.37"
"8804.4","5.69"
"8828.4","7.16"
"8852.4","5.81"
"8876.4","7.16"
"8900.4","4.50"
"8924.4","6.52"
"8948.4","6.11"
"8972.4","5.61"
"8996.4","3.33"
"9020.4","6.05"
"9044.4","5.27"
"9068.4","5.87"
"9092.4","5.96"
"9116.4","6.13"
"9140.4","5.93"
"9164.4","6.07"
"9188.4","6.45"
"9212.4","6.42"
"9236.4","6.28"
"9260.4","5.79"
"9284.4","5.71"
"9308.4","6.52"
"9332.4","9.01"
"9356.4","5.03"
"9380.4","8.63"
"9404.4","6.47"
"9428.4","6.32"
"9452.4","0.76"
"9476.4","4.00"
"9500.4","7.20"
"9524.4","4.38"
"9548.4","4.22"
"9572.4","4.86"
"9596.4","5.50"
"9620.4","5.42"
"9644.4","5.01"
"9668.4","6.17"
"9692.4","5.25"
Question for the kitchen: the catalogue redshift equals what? 0.21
